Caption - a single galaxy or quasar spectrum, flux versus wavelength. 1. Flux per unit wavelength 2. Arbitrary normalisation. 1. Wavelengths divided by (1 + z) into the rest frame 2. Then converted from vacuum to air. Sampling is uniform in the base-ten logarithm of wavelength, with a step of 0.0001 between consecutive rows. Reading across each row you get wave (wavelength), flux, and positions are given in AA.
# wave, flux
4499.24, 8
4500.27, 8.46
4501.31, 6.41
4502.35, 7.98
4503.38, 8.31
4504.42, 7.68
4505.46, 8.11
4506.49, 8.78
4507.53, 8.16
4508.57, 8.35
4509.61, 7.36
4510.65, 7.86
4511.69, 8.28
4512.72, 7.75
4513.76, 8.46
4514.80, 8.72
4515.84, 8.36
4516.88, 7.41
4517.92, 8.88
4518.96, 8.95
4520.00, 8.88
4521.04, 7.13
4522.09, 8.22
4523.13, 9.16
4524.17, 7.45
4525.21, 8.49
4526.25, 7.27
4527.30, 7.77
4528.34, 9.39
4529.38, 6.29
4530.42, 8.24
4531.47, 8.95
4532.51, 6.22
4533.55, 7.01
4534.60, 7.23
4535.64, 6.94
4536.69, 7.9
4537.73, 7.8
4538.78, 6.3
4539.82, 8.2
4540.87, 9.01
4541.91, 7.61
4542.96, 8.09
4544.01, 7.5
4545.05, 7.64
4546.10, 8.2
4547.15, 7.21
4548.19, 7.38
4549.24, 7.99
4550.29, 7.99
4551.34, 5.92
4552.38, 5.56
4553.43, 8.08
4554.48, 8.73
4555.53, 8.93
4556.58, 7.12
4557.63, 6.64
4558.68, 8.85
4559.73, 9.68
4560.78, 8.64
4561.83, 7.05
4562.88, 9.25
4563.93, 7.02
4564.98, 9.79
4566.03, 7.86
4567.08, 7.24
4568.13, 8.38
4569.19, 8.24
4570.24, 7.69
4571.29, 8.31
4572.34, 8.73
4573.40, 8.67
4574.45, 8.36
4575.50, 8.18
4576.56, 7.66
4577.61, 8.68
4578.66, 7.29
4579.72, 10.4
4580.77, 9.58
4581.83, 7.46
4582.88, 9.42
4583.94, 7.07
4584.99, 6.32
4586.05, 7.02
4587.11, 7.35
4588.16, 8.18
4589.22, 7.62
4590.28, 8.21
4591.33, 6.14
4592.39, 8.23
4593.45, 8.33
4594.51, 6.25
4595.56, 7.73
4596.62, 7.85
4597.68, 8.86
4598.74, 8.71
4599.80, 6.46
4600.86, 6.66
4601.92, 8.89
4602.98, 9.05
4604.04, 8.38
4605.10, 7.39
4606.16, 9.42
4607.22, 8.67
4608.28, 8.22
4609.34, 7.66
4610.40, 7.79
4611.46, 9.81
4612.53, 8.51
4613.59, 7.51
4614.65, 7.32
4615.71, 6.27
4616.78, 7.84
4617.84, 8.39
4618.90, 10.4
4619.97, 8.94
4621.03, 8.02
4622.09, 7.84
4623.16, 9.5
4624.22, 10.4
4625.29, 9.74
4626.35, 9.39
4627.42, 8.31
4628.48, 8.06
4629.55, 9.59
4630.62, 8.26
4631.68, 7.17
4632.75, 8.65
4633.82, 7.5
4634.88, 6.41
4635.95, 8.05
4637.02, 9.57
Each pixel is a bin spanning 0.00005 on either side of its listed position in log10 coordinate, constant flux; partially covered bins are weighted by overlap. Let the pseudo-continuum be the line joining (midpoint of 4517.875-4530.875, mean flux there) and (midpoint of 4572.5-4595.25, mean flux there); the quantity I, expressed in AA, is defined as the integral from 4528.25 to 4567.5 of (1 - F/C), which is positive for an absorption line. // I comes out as 1.4 AA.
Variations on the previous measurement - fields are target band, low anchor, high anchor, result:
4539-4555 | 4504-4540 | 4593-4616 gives 0.63 AA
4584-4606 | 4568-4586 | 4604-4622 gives 1.45 AA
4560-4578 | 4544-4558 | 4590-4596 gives -1.82 AA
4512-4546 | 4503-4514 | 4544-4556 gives -0.31 AA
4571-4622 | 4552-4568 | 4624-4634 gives 1.87 AA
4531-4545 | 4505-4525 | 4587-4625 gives 1.05 AA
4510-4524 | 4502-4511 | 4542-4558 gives -0.60 AA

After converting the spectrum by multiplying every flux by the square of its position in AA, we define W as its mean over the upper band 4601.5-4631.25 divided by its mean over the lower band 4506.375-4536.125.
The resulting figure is 1.12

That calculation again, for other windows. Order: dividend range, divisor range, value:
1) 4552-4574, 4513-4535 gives 1.03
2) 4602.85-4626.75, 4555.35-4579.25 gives 1.06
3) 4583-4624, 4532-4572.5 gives 1.05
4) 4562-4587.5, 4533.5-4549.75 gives 1.08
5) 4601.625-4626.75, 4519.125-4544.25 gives 1.14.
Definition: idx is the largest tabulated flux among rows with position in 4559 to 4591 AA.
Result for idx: 10.4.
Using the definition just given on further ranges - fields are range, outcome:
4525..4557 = 9.39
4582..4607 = 9.42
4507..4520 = 8.95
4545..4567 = 9.79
